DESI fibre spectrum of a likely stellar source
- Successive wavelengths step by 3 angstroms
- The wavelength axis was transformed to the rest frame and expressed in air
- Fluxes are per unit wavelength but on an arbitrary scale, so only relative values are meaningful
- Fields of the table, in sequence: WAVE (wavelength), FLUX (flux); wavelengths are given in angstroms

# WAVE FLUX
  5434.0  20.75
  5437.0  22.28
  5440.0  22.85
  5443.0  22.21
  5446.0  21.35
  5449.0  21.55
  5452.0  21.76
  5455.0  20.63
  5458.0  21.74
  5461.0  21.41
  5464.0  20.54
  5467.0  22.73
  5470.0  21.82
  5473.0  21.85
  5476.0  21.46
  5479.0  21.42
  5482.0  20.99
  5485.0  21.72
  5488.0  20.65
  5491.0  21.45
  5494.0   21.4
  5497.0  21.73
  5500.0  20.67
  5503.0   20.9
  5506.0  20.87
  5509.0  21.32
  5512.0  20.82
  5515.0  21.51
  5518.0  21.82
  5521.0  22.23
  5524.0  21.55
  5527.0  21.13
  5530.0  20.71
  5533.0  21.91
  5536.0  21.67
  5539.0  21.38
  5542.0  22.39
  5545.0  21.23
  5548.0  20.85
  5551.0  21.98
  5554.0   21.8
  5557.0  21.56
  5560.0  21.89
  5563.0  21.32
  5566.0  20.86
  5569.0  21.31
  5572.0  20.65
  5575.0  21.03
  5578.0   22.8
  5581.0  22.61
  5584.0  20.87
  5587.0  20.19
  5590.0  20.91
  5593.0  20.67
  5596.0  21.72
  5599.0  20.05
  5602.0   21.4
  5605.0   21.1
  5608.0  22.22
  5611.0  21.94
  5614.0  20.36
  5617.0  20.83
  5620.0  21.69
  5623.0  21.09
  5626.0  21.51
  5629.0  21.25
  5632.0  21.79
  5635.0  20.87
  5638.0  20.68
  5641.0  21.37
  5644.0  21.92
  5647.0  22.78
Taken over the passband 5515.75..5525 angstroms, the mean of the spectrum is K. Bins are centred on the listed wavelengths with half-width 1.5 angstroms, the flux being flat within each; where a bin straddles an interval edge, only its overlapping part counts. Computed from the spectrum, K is 21.9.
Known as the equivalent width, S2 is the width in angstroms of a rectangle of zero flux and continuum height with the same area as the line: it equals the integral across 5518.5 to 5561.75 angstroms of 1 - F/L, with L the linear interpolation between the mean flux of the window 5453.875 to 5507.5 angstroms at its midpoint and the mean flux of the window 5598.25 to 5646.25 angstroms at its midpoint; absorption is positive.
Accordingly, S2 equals -0.6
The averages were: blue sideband 21.3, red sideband 21.3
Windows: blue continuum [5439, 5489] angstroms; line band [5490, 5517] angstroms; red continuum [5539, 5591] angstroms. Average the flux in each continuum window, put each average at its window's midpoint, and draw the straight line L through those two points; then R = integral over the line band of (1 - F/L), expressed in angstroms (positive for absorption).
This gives 0.4 angstroms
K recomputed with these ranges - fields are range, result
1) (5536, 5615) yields 21.4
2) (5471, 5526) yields 21.4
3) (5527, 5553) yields 21.5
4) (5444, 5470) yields 21.5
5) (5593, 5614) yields 21.3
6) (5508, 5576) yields 21.4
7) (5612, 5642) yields 21.2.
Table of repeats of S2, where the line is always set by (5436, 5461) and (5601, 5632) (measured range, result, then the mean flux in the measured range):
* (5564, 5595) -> 0.4 angstroms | 21.2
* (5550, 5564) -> -0.1 angstroms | 21.7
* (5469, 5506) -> 0.6 angstroms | 21.3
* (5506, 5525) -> 0.1 angstroms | 21.5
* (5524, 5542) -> 0.1 angstroms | 21.5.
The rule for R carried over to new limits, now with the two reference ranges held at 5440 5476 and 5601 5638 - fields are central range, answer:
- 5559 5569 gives 0.0 angstroms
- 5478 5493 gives 0.2 angstroms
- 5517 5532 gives 0.0 angstroms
